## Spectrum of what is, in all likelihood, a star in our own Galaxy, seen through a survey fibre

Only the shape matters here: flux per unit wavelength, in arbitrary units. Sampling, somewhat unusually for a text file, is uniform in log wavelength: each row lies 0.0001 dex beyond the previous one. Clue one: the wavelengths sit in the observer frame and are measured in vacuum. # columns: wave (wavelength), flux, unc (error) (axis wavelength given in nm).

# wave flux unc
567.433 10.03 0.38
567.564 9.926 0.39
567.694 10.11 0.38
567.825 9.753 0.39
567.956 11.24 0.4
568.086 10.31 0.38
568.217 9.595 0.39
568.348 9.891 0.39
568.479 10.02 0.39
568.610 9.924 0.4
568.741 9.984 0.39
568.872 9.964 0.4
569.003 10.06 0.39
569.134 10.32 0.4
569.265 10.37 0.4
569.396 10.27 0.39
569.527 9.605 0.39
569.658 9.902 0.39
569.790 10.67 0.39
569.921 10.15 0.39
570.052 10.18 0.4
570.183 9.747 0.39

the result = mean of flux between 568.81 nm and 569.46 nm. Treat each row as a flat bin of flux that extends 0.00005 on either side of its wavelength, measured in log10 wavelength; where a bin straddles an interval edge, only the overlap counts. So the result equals 10.2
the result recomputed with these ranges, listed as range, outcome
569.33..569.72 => 9.94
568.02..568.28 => 9.99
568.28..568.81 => 9.94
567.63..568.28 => 10.2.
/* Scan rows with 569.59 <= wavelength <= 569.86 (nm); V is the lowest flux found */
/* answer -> 9.902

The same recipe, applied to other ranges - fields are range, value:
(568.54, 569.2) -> 9.924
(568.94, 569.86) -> 9.605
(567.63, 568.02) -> 9.753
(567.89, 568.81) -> 9.595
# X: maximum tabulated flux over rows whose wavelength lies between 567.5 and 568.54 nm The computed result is 11.24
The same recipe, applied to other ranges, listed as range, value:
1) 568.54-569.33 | 10.37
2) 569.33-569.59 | 10.27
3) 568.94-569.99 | 10.67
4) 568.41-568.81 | 10.02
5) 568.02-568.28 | 10.31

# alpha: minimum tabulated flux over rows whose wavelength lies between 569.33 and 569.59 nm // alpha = 9.605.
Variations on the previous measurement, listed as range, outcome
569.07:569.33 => 10.32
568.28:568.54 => 9.891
